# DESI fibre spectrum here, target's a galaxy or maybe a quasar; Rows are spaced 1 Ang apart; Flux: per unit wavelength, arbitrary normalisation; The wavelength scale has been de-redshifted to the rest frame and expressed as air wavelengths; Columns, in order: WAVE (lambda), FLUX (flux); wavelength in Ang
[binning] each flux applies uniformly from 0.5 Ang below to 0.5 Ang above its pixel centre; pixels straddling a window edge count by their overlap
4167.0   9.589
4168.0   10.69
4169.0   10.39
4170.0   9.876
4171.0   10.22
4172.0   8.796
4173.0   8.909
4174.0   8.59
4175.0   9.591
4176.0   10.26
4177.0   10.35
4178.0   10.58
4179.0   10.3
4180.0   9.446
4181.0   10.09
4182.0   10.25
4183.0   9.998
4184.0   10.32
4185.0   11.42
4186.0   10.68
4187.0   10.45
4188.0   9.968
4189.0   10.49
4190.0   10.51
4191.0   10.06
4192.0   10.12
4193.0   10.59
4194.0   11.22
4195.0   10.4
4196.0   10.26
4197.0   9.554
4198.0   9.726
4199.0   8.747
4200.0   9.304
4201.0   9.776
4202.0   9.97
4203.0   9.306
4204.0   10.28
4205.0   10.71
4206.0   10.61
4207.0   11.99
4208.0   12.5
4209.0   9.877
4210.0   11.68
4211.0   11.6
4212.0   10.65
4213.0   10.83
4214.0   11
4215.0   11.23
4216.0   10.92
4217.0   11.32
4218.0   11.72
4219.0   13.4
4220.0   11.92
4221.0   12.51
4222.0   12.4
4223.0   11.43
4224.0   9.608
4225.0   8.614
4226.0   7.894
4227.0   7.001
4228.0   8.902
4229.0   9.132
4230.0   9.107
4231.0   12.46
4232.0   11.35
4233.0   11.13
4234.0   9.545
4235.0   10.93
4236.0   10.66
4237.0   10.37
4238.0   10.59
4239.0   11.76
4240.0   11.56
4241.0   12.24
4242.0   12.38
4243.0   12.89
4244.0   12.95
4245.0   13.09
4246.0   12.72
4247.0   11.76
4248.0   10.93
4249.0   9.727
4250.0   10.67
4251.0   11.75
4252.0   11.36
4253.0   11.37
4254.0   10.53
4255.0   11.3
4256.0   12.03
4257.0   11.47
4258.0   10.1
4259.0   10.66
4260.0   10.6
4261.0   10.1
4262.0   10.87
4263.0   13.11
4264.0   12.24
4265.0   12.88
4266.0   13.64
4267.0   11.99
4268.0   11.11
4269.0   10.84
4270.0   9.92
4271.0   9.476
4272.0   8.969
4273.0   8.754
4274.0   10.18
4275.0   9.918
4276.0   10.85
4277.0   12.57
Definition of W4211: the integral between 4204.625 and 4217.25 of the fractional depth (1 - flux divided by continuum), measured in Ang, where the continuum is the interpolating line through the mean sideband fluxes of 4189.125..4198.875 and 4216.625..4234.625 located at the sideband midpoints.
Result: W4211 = -0.9 Ang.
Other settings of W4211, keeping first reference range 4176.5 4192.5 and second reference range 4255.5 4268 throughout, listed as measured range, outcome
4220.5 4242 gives 1.2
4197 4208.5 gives 0.4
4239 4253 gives -0.6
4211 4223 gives -0.8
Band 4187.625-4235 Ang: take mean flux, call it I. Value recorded 10.5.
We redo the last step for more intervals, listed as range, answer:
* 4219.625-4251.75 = 10.9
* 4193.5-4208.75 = 10.3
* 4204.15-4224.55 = 11.4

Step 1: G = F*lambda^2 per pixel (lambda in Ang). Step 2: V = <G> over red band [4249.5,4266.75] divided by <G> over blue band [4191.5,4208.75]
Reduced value 1.14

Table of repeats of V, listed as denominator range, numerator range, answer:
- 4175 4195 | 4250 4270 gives 1.14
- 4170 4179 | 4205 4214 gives 1.17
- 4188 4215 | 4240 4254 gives 1.15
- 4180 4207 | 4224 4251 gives 1.08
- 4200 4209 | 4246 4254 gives 1.08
